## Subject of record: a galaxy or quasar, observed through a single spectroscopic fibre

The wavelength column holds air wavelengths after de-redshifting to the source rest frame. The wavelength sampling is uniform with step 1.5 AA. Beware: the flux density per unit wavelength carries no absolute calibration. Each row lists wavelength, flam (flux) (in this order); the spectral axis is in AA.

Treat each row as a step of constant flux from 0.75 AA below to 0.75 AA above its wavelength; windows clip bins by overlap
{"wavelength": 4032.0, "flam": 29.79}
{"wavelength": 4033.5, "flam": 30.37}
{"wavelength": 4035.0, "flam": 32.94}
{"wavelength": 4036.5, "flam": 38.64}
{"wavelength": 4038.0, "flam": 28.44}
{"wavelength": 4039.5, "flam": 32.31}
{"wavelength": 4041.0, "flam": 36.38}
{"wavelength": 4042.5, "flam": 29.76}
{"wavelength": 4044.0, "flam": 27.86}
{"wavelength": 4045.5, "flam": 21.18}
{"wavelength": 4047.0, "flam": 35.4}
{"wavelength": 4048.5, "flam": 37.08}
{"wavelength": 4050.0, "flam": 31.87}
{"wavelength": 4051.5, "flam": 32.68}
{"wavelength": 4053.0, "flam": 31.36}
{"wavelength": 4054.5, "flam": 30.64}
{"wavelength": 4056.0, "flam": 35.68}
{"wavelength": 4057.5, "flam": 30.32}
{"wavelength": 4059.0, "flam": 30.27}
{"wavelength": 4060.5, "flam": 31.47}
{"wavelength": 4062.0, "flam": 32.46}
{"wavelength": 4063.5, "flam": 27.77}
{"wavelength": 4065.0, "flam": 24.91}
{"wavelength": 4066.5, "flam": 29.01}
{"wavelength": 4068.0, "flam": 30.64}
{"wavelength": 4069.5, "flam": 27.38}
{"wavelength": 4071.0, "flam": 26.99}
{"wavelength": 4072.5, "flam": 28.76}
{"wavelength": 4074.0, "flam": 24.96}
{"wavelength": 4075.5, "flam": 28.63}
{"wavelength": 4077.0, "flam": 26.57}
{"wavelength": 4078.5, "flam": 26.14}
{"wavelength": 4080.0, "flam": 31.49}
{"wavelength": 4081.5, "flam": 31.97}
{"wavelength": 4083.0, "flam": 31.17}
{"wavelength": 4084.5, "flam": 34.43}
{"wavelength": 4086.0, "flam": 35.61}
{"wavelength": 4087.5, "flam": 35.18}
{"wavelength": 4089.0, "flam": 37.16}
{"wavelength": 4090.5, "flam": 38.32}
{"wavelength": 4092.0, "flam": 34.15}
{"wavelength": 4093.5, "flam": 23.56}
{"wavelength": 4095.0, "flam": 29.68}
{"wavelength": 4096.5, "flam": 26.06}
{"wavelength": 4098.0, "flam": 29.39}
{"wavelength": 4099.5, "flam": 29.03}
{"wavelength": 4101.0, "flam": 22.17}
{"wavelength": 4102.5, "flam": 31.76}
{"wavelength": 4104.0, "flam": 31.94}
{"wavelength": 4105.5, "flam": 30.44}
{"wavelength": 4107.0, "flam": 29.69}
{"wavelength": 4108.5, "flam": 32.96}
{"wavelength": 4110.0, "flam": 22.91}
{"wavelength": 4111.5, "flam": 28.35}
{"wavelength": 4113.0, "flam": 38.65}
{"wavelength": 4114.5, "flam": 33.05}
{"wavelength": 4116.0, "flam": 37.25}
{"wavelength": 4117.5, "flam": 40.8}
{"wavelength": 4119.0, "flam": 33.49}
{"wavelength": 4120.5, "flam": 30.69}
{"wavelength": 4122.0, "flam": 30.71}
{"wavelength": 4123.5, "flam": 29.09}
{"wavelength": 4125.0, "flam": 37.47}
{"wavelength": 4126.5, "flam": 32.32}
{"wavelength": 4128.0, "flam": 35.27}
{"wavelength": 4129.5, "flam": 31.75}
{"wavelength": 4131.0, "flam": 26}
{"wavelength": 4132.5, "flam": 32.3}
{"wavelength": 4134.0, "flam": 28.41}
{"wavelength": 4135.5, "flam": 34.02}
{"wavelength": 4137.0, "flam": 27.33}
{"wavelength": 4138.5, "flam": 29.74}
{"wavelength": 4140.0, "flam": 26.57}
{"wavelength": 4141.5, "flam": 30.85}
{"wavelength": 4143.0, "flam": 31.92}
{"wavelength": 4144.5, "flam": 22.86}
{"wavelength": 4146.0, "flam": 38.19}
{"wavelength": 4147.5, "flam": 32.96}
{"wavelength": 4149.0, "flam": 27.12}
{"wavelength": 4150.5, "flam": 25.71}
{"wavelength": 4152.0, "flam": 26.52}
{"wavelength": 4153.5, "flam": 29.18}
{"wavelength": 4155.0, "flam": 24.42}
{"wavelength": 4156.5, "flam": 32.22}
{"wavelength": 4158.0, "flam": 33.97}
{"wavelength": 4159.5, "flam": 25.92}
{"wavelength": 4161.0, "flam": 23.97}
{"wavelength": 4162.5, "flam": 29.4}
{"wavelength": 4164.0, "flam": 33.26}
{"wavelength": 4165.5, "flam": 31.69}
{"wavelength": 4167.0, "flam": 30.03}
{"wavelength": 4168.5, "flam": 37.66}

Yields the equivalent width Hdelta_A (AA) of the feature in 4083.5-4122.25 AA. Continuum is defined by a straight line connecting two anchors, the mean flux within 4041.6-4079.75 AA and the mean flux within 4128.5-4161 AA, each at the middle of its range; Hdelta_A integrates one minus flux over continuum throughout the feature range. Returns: -3.1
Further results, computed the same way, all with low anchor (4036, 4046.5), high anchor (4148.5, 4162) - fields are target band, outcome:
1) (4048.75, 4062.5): -0.8 AA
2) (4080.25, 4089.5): -1.4 AA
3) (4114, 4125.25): -2.1 AA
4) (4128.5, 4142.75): -0.8 AA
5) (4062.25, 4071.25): 0.6 AA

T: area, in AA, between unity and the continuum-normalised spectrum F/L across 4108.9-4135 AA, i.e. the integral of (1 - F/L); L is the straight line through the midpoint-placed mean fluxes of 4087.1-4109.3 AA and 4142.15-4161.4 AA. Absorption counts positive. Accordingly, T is -2.1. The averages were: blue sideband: 30.7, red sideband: 28.9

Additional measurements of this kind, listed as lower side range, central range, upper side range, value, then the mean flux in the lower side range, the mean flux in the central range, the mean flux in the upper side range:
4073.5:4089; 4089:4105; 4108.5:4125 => 0.91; 31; 30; 32.7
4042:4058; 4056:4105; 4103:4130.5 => 2.76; 31.3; 30.1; 32.5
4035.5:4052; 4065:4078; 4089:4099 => 1.50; 32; 27.7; 30.7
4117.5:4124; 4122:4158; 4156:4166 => 1.10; 32.2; 30.2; 30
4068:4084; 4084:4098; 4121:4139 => -1.51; 28.6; 32.5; 31.2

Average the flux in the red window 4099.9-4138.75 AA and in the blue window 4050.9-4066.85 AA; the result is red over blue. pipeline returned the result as 1.03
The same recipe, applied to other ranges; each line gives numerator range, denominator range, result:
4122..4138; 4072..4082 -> 1.11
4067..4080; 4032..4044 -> 0.86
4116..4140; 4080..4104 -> 1.02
